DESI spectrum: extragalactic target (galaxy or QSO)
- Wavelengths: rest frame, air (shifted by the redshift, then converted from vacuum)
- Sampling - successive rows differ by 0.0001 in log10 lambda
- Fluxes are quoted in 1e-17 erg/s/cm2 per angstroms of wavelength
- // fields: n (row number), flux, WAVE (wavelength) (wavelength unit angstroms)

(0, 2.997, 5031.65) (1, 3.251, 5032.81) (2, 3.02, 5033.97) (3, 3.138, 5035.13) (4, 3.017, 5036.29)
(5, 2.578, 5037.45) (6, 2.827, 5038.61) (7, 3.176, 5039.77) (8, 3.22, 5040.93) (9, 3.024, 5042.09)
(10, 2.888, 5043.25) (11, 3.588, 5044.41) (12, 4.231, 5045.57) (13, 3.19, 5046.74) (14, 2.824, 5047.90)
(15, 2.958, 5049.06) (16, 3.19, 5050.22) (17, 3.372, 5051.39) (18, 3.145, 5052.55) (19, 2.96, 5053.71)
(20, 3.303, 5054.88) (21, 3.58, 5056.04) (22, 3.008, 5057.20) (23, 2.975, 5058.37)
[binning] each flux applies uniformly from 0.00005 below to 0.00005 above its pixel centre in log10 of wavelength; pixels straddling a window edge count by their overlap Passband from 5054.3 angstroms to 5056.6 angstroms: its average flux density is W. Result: 3.45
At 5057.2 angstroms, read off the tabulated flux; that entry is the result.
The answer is 3.008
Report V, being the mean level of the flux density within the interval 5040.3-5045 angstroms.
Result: 3.19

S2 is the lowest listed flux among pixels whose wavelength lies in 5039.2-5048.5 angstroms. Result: 2.824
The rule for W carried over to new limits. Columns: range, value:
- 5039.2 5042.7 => 3.14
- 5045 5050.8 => 3.28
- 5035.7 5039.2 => 2.81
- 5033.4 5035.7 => 3.08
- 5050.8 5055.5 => 3.2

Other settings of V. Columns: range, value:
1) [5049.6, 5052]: 3.27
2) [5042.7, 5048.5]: 3.34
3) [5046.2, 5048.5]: 3.01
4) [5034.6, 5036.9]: 3.07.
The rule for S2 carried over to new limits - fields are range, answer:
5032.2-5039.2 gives 2.578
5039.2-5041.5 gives 3.176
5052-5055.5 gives 2.96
